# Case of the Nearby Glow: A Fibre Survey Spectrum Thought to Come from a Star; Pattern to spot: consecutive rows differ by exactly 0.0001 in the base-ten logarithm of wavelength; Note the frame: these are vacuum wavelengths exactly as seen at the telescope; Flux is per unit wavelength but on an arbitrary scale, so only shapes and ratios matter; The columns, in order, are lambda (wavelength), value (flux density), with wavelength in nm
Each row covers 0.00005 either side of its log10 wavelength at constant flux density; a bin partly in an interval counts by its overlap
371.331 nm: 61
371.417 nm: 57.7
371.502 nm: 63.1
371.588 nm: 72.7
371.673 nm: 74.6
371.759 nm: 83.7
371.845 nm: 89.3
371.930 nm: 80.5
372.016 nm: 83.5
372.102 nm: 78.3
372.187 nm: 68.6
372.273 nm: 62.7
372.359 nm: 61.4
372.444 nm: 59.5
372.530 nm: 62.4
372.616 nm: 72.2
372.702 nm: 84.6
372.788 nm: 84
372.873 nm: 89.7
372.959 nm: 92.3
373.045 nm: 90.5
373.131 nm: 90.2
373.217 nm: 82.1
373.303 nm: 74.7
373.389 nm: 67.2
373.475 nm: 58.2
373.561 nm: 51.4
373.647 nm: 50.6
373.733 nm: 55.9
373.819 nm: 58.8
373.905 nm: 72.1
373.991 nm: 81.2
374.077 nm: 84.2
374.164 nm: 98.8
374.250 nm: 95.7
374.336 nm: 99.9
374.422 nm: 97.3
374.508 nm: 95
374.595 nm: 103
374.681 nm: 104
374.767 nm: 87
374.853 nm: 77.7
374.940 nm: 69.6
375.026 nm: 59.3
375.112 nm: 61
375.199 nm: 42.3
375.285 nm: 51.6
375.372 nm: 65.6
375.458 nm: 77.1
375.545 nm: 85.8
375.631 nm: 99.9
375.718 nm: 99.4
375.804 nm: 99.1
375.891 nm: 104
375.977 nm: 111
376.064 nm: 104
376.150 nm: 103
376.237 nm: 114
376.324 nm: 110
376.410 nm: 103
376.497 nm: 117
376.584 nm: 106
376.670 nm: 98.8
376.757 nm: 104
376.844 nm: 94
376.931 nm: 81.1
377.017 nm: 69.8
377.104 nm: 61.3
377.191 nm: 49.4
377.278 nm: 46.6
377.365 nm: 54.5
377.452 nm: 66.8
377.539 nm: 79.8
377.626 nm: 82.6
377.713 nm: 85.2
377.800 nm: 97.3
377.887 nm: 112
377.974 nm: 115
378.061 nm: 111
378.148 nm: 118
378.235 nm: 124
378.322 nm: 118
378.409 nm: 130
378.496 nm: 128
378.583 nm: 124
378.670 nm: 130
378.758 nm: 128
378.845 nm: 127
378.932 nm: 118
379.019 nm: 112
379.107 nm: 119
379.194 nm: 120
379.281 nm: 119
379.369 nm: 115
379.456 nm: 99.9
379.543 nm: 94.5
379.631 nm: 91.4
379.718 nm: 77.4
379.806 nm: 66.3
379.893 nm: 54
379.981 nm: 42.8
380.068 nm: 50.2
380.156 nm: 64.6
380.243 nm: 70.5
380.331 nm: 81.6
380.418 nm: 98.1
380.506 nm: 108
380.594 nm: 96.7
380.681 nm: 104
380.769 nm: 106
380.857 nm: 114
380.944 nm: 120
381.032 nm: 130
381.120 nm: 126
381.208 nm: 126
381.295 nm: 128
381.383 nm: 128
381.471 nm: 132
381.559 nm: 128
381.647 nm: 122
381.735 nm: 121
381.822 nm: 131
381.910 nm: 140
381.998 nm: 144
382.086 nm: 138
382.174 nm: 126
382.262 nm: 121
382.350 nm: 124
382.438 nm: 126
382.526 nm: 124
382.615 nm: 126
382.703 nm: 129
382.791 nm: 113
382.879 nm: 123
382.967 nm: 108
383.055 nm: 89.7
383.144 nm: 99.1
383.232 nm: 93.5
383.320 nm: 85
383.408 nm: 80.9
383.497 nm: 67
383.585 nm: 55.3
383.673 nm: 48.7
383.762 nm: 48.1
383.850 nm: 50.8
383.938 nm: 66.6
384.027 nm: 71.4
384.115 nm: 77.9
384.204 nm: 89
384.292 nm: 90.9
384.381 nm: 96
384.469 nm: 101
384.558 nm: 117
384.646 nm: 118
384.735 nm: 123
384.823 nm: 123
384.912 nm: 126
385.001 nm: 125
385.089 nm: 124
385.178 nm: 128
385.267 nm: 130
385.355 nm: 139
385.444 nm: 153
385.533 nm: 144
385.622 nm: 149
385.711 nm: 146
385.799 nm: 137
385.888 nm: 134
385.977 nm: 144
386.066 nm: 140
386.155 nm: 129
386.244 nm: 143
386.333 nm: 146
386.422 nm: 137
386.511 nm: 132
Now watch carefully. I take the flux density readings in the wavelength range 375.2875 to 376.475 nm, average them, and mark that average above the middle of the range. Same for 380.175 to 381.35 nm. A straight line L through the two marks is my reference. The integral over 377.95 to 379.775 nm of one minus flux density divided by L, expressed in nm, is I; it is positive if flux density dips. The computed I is -0.20 nm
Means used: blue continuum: 96.9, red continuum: 108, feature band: 115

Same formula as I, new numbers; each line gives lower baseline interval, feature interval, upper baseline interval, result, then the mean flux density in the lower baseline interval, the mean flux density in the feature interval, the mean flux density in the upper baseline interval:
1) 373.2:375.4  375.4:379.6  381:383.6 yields -0.44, 74.7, 101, 117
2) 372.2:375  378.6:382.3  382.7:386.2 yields -0.45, 78.3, 109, 108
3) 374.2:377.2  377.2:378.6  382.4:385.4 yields -0.09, 89.1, 97.9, 100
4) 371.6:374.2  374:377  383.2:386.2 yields -0.33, 74.7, 91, 108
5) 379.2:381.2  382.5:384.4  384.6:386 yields 0.49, 93.4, 87.3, 134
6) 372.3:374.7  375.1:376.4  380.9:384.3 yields -0.06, 78.8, 89.6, 106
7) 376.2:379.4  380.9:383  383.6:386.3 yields -0.34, 102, 127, 113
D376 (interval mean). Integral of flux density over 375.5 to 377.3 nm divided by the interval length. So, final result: 93.9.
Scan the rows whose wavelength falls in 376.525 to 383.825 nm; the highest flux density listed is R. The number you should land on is 144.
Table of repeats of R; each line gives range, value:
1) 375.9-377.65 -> 117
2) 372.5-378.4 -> 124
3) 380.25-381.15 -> 130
